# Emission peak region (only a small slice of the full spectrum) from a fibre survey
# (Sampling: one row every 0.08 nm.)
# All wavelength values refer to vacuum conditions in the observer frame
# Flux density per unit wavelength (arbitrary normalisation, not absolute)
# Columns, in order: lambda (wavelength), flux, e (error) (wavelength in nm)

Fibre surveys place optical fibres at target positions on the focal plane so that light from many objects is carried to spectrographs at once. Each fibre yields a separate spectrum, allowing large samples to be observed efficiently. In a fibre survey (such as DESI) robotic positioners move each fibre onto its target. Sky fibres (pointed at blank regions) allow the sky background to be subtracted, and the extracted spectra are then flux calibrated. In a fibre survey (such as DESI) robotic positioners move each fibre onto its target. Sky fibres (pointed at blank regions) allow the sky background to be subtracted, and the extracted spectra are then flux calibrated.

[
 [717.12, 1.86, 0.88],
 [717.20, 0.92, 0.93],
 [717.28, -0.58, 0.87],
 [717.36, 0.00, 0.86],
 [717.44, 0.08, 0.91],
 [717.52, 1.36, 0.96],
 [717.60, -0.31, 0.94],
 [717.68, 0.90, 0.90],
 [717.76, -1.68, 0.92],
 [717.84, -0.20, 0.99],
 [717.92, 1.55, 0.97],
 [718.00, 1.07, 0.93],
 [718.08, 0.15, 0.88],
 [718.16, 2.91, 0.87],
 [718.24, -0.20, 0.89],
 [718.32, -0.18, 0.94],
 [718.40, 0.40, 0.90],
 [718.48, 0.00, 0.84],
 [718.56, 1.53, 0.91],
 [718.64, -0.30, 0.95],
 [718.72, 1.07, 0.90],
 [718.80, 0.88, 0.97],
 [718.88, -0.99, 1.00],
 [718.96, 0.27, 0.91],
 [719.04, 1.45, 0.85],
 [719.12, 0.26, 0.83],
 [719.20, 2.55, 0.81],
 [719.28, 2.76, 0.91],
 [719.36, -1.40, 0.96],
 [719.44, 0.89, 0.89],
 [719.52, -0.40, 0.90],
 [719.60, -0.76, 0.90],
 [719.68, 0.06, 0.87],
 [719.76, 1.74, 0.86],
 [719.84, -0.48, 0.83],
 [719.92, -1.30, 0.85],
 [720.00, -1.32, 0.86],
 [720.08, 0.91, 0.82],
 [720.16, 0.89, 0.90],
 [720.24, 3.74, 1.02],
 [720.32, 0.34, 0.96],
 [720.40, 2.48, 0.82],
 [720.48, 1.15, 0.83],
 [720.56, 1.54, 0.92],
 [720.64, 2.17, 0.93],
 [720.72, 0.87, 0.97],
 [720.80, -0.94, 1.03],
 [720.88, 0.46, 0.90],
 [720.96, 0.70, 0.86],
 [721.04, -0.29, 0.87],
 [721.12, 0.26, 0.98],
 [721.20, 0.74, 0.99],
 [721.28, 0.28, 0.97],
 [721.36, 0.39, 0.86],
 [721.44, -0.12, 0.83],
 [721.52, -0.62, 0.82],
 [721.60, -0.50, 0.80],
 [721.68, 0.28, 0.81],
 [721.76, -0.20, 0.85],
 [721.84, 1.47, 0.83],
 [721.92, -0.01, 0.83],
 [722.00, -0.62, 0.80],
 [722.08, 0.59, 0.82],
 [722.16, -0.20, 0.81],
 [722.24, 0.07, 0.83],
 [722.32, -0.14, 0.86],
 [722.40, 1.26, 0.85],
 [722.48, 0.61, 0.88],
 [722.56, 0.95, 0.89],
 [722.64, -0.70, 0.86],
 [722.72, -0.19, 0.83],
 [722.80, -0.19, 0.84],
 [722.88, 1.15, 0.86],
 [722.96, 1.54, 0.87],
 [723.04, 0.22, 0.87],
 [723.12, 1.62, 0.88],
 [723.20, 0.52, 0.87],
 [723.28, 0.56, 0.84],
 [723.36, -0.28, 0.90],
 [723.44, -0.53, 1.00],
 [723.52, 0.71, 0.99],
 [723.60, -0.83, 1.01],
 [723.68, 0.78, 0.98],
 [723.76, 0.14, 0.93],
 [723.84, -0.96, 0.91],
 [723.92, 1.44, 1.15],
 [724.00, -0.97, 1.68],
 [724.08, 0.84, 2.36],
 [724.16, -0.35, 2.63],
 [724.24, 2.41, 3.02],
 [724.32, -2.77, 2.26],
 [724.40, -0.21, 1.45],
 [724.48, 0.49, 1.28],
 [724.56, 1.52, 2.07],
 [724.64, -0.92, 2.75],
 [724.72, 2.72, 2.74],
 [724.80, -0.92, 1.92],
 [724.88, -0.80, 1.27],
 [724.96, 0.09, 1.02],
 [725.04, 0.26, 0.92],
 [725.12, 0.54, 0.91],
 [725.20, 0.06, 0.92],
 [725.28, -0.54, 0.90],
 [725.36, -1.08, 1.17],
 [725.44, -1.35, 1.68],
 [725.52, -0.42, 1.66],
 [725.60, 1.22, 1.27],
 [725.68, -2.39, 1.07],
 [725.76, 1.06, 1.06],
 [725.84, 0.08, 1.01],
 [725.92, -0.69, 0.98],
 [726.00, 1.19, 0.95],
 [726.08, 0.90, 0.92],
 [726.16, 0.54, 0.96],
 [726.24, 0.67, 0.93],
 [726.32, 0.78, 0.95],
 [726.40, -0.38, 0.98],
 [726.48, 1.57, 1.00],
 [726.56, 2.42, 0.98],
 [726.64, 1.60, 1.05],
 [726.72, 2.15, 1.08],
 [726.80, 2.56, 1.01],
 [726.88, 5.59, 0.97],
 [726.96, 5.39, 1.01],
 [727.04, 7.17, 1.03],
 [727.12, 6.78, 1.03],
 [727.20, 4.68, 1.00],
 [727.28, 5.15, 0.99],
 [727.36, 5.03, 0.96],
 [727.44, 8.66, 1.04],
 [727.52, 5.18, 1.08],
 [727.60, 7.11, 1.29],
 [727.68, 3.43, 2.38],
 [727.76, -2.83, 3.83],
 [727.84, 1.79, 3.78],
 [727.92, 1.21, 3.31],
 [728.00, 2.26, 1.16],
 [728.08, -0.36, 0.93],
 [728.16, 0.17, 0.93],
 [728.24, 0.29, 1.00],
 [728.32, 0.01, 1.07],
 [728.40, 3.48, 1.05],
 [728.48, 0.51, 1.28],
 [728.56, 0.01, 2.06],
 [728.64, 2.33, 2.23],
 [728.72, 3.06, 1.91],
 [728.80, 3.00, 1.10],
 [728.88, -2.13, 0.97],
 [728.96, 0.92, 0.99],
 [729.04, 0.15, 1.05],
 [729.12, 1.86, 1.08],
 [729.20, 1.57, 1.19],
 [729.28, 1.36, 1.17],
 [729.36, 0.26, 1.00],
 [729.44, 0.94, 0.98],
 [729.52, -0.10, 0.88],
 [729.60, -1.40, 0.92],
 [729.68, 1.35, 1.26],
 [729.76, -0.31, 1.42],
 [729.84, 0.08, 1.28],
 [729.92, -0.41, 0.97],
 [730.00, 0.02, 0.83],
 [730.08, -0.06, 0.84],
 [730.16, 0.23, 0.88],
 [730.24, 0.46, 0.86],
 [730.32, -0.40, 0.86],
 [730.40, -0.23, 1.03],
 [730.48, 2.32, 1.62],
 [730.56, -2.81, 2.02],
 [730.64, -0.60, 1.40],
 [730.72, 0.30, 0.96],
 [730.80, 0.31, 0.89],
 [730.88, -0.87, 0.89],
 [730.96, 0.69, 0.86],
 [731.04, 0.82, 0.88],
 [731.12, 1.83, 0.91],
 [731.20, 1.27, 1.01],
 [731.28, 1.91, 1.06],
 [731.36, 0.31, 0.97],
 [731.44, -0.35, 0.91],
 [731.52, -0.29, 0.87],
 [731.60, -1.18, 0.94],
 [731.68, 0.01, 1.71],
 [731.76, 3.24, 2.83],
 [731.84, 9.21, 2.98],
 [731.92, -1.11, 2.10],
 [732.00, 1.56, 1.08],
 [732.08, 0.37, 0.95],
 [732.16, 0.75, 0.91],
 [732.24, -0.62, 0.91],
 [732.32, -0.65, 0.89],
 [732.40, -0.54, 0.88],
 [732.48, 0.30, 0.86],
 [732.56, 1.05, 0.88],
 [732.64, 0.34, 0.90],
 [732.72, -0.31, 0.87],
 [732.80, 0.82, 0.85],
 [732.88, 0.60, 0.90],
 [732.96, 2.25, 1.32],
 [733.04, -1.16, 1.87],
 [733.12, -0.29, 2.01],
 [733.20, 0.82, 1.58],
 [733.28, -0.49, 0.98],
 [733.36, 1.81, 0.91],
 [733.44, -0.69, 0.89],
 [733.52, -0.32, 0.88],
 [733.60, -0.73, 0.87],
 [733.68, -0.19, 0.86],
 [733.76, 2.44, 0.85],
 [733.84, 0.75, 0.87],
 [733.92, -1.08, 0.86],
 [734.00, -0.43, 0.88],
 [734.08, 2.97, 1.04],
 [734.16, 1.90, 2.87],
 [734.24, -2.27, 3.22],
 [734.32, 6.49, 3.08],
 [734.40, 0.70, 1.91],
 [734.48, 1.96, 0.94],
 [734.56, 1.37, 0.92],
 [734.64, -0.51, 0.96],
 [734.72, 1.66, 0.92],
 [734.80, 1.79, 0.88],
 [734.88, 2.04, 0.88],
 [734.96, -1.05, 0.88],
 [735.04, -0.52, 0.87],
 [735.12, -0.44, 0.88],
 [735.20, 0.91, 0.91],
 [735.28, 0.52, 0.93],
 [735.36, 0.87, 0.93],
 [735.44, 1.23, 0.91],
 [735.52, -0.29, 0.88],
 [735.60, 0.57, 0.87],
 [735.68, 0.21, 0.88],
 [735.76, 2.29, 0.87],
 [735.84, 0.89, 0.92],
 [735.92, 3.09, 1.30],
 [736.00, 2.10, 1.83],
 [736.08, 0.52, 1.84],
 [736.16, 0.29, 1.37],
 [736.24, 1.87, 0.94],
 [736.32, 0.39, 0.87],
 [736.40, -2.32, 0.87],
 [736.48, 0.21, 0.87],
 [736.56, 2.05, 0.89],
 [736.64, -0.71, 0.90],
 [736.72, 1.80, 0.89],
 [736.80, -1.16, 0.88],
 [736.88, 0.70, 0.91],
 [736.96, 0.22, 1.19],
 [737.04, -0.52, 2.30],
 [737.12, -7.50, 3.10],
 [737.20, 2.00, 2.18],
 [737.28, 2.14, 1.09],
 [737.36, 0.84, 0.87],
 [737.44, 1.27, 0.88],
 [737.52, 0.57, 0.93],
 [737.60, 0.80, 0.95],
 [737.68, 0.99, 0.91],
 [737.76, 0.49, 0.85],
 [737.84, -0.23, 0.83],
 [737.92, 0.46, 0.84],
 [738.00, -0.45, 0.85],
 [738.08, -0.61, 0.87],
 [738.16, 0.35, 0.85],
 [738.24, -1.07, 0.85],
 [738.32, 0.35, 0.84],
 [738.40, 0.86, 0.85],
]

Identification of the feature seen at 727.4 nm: [O II]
